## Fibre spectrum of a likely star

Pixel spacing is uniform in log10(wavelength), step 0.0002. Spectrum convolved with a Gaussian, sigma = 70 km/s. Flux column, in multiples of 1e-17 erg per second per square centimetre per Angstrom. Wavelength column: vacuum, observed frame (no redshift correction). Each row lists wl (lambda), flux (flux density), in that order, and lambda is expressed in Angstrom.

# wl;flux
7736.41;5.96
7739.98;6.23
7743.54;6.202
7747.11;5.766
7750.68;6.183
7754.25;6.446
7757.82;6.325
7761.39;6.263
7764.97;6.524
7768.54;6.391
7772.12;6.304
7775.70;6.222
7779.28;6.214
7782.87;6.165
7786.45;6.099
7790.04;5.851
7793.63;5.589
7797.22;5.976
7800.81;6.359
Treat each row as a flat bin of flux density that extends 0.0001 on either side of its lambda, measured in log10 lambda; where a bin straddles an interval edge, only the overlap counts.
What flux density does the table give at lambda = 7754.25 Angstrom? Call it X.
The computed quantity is 6.446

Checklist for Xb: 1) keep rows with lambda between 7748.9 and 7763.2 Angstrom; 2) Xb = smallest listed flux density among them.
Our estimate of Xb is 6.183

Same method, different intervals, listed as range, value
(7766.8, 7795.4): 5.589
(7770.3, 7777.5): 6.222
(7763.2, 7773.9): 6.304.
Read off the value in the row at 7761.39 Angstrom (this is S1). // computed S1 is 6.263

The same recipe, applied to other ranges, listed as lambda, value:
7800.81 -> 6.359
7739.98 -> 6.23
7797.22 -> 5.976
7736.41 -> 5.96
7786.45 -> 6.099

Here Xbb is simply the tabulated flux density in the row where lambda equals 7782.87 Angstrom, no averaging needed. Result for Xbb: 6.165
